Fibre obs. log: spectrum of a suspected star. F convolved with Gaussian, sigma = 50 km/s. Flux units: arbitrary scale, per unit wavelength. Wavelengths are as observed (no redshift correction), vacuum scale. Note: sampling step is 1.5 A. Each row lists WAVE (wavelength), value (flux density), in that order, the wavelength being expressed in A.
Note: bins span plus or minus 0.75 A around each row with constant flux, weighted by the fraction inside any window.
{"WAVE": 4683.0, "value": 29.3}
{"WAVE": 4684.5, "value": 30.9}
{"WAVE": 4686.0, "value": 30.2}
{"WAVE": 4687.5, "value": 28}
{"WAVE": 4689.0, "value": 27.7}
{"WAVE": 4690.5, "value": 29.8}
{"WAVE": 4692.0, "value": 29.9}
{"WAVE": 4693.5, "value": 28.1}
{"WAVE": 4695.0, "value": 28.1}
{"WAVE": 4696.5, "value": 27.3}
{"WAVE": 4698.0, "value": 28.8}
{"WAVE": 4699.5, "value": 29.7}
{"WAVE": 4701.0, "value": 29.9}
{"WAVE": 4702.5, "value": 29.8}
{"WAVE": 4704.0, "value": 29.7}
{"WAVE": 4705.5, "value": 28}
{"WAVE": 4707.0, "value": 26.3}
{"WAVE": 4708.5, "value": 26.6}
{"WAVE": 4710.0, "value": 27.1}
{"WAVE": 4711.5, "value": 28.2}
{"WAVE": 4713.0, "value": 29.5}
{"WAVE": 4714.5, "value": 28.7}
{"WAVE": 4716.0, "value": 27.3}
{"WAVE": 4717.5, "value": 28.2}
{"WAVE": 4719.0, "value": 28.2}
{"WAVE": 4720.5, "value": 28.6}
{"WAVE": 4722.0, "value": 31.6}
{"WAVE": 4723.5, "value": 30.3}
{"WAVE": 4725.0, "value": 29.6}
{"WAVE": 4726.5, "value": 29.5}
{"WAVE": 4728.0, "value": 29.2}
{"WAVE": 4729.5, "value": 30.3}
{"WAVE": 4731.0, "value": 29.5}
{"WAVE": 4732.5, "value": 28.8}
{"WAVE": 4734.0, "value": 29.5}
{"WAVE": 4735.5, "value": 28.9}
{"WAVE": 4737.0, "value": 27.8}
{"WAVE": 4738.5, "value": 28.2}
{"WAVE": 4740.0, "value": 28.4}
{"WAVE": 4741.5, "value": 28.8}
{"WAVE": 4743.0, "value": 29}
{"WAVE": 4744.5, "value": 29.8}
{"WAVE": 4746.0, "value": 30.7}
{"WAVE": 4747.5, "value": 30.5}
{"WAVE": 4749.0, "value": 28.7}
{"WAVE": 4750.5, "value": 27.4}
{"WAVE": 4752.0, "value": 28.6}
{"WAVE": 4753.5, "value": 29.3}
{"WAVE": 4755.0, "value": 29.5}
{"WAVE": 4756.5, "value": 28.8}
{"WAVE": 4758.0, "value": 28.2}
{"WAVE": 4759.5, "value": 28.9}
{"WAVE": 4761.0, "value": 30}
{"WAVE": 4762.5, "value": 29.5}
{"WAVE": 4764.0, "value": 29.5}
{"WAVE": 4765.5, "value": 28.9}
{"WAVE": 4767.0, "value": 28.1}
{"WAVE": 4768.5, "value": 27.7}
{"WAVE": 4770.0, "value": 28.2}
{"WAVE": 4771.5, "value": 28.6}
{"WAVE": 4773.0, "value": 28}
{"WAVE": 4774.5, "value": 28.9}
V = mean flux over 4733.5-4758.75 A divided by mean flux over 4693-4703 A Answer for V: 1.00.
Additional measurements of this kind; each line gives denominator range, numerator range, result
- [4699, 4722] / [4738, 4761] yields 1.02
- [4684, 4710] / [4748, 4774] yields 1.00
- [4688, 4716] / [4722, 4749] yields 1.03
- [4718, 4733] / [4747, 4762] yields 0.98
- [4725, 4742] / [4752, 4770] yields 1.00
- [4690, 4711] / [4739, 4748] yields 1.03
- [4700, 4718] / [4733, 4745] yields 1.02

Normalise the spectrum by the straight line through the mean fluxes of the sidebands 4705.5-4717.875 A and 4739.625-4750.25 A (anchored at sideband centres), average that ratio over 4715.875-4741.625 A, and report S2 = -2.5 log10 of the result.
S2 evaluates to -0.02 mag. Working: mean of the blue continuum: 27.7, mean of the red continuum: 29.4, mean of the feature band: 29.1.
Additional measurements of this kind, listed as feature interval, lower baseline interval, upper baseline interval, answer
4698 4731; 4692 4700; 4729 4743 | -0.01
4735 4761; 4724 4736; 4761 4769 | 0.01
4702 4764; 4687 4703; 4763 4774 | -0.01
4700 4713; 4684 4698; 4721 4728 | 0.04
